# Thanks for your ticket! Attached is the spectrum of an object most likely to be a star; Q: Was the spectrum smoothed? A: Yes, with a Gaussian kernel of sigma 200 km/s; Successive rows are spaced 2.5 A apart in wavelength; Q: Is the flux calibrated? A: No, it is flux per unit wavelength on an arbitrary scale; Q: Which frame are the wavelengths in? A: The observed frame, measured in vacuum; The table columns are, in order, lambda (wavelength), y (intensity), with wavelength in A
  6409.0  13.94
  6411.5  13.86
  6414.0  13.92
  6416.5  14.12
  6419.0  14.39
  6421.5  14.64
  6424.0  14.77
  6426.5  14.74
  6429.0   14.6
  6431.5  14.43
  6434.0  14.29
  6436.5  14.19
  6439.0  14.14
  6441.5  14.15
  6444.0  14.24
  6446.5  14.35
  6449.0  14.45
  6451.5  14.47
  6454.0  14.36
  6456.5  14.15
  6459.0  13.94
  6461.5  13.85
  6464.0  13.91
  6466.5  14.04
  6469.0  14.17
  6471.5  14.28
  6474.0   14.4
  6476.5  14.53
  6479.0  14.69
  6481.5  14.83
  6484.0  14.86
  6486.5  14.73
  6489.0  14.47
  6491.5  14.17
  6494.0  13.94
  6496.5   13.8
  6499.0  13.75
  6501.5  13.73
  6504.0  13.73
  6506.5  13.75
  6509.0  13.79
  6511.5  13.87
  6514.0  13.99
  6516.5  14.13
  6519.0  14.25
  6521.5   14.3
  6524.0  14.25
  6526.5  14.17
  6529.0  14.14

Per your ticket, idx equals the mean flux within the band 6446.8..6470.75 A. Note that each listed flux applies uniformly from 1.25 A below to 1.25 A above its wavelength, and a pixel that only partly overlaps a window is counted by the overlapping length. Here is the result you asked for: 14.2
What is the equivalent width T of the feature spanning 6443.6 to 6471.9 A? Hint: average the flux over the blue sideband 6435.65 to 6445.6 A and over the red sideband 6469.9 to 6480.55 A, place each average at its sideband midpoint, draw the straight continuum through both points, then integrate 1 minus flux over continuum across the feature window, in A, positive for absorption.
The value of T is 0.3 A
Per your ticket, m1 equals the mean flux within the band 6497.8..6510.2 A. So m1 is 13.7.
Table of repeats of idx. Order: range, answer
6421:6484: 14.4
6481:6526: 14.1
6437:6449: 14.2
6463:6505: 14.2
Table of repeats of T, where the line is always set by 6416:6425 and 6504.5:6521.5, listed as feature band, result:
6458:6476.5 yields 0.16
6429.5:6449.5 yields 0.15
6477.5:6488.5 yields -0.47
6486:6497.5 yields -0.08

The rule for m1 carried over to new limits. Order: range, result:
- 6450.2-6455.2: 14.4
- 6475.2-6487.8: 14.7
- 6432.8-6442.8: 14.2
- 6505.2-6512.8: 13.8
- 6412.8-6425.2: 14.4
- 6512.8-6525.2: 14.2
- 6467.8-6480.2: 14.4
